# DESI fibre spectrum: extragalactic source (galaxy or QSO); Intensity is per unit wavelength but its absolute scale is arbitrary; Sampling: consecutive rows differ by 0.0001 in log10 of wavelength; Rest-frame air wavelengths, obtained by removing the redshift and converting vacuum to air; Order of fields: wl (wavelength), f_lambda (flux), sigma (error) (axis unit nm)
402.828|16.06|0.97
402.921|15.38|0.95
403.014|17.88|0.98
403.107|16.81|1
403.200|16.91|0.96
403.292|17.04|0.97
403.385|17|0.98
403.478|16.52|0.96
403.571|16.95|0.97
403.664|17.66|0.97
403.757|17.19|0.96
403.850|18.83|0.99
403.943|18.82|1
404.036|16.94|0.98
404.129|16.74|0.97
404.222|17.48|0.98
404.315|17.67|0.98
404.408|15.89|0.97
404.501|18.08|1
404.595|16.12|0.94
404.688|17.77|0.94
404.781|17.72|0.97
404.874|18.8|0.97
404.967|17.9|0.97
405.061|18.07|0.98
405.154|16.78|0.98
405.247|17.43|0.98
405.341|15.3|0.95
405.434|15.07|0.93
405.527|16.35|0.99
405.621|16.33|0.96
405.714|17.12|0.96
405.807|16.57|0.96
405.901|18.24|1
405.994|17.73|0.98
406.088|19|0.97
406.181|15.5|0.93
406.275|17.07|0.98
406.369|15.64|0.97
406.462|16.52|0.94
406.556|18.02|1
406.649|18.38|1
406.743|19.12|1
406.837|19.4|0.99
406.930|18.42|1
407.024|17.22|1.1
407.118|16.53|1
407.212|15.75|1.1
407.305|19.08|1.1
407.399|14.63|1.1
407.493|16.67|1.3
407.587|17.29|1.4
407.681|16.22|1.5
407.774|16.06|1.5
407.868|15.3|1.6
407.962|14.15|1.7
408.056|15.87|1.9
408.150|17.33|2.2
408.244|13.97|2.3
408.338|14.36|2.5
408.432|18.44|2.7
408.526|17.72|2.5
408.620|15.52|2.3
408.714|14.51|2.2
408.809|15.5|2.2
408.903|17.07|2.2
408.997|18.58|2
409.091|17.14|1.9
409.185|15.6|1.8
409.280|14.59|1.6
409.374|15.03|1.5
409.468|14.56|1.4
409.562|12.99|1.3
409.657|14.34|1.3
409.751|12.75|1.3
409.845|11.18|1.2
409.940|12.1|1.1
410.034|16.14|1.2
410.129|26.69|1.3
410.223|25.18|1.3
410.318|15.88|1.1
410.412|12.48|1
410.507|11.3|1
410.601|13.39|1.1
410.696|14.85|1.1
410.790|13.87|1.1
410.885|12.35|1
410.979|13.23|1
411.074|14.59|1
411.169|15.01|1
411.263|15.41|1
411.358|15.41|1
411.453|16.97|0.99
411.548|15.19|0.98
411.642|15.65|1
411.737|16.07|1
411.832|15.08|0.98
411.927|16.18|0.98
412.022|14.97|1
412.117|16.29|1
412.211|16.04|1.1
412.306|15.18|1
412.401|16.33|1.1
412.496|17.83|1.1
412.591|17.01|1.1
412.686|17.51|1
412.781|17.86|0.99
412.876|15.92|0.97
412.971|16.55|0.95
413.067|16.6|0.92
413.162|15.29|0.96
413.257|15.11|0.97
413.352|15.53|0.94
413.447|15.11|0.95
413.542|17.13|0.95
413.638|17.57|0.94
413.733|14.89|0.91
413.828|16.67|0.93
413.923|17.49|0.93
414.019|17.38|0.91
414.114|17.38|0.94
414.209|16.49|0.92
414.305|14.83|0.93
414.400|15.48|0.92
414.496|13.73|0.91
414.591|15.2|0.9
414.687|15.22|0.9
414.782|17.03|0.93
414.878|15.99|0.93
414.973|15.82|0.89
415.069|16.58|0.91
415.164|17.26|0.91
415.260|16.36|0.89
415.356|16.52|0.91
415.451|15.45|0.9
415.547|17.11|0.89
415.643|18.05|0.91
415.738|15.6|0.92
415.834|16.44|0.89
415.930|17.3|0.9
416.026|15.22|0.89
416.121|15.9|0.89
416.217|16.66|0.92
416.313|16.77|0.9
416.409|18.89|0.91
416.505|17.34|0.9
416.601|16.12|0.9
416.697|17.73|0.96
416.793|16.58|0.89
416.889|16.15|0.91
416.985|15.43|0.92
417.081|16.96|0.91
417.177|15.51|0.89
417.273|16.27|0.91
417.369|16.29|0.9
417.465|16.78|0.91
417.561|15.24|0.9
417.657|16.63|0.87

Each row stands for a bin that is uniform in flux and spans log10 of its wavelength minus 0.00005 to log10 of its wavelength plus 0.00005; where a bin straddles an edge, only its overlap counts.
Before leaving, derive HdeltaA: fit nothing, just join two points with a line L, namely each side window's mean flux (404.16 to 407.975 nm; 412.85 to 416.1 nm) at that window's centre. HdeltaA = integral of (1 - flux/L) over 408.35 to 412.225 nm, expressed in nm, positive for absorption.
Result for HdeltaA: 0.26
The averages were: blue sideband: 17.1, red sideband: 16.2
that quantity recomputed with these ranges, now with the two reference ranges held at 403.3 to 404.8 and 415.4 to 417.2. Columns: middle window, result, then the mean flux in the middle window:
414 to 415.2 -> 0.05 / 16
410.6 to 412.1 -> 0.17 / 15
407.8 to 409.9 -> 0.22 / 15.3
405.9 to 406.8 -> -0.02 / 17.5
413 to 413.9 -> 0.04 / 16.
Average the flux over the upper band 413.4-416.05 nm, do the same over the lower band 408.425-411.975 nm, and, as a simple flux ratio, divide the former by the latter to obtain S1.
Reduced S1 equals 1.05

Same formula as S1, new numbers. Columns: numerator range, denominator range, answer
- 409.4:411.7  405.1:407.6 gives 0.88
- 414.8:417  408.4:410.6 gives 1.05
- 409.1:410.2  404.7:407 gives 0.89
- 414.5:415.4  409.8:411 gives 1.05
